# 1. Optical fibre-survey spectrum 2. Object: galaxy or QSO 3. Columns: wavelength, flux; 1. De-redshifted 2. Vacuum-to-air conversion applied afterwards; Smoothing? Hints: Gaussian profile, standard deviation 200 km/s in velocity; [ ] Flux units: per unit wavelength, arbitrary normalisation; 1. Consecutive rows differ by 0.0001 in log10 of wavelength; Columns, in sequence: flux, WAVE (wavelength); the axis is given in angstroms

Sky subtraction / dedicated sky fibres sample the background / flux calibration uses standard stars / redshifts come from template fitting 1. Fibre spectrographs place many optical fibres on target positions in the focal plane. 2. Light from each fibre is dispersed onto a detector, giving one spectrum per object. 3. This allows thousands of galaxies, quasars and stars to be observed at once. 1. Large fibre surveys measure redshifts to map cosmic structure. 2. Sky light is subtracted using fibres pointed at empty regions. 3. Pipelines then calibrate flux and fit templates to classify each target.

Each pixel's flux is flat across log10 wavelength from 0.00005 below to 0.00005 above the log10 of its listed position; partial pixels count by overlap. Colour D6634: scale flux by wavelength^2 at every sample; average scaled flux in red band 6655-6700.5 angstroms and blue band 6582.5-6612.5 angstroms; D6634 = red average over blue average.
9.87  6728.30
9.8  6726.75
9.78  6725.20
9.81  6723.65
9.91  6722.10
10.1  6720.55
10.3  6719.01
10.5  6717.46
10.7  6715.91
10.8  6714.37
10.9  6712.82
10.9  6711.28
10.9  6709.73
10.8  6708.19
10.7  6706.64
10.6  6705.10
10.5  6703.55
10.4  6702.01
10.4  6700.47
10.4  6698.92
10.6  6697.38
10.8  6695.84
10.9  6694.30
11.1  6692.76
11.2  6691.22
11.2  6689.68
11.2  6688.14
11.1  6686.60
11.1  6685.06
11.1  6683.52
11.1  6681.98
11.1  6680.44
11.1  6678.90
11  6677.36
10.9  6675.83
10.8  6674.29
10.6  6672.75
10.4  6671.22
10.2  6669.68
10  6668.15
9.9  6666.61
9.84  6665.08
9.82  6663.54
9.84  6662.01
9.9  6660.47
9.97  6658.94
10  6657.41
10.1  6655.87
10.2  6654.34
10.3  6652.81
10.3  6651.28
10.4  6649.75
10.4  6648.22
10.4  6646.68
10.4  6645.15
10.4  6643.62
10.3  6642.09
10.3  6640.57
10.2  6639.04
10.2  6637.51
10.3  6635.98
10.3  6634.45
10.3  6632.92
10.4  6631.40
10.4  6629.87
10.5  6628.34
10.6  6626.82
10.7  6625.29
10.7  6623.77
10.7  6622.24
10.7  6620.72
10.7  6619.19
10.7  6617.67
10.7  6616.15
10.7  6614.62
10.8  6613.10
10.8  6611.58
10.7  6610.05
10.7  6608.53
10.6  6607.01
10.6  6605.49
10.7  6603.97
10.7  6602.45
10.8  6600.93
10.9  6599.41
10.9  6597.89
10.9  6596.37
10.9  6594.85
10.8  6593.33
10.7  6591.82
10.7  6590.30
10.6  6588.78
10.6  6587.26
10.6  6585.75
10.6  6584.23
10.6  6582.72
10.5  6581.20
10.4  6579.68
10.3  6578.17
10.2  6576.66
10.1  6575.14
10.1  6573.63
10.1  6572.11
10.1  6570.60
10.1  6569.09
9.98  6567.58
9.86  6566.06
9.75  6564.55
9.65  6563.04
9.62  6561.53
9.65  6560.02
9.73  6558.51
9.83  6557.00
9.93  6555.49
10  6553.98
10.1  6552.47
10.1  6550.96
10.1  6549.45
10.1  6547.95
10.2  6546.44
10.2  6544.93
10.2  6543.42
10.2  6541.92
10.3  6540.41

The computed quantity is 1.01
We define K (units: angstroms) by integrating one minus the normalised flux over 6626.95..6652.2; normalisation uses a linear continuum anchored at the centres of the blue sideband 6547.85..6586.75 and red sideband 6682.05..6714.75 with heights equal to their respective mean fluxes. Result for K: 0.4 angstroms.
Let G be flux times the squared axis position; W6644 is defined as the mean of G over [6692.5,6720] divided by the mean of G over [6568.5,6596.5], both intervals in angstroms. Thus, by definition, 1.06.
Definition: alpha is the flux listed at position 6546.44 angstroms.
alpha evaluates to 10.2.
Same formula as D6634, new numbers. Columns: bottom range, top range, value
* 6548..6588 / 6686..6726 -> 1.10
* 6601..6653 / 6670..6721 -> 1.05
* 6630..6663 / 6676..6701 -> 1.09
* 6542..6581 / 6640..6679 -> 1.06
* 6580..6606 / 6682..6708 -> 1.04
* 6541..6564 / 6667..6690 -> 1.13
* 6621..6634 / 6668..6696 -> 1.05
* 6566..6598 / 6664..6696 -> 1.06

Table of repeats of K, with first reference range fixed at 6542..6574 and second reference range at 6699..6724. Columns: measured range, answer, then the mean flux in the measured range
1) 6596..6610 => -0.8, 10.8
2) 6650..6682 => 0.1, 10.3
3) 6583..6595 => -0.7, 10.7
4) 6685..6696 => -0.7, 11.1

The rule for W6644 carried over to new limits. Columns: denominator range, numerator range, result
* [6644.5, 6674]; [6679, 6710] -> 1.08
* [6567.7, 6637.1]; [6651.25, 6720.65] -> 1.03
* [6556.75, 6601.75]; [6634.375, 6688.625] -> 1.04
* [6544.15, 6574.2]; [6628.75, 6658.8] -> 1.06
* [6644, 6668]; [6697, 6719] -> 1.07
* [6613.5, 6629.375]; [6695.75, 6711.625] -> 1.02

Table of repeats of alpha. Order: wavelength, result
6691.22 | 11.2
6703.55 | 10.5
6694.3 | 10.9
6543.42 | 10.2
